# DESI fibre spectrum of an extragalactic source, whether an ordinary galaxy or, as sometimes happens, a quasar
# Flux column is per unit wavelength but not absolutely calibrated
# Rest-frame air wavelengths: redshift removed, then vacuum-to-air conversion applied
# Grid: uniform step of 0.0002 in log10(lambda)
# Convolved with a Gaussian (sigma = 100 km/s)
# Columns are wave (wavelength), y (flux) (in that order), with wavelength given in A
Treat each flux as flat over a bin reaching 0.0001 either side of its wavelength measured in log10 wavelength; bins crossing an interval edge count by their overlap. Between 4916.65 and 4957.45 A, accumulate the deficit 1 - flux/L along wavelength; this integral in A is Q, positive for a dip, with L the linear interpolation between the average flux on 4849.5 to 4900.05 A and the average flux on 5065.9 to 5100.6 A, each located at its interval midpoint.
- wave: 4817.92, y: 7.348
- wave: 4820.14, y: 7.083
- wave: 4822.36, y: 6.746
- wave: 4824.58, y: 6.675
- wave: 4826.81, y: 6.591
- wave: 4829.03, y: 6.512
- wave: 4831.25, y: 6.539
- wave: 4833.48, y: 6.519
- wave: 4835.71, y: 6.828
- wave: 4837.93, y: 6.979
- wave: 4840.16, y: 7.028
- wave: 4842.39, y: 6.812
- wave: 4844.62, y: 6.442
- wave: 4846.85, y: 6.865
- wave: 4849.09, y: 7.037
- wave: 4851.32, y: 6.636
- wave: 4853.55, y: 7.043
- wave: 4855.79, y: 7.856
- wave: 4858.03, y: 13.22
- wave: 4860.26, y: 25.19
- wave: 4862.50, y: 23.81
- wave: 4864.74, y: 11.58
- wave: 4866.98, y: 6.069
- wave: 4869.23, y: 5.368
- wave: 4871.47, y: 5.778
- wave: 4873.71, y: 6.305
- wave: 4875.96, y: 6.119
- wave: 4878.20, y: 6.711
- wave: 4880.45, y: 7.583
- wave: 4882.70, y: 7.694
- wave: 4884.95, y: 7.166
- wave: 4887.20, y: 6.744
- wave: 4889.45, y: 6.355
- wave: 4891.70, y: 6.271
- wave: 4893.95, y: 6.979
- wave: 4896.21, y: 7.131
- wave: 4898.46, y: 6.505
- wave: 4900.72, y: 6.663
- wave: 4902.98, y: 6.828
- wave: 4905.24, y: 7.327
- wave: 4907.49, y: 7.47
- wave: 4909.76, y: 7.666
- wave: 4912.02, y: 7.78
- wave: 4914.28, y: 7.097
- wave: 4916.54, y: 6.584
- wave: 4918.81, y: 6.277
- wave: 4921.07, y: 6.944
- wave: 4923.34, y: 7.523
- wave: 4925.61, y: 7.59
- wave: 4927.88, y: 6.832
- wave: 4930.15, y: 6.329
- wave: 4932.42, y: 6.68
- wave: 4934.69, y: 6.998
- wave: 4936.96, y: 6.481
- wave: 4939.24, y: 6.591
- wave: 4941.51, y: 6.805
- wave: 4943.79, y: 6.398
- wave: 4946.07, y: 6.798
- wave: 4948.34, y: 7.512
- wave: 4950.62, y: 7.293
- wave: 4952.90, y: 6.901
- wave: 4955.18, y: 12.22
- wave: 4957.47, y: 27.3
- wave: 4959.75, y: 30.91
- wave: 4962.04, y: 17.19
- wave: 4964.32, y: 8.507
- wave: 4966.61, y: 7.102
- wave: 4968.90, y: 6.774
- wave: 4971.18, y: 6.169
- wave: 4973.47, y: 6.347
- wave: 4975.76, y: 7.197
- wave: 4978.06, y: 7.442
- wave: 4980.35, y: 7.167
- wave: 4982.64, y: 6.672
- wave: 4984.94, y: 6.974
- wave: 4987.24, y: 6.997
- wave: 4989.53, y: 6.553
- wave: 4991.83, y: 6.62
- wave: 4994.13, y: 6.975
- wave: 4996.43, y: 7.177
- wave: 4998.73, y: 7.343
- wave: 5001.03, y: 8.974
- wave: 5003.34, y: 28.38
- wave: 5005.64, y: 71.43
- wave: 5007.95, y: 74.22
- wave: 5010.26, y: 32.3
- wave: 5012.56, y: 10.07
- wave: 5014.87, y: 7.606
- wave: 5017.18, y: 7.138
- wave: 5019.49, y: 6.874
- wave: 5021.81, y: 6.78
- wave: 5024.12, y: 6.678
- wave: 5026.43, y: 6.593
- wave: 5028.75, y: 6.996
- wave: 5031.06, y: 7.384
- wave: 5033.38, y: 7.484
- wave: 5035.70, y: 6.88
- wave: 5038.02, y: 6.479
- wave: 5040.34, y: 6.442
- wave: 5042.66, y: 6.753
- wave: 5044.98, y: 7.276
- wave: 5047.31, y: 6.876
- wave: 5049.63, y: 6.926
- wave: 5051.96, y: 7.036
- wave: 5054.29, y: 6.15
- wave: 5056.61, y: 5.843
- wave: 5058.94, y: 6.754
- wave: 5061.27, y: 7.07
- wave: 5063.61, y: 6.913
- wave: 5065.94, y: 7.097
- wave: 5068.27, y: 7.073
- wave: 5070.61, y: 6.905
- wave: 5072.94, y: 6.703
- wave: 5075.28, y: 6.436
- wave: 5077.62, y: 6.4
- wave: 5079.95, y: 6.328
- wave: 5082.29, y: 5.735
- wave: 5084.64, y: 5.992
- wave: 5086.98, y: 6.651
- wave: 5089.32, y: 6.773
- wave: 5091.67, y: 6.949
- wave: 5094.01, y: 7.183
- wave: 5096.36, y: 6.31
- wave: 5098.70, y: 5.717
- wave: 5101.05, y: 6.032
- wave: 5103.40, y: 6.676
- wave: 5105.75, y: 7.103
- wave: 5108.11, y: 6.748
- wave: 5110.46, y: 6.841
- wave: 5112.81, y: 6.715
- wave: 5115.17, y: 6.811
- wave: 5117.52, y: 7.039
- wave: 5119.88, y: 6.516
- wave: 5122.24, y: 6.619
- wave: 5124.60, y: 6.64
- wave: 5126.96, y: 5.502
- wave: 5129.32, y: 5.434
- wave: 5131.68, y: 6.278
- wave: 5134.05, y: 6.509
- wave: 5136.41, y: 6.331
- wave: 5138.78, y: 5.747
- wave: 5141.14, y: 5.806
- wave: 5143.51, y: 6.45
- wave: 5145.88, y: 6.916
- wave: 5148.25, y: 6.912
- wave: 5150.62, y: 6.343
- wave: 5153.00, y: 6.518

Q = 1.76 A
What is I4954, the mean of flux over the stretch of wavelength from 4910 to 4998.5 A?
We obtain 8.5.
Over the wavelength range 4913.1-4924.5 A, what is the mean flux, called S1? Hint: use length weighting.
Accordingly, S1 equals 6.89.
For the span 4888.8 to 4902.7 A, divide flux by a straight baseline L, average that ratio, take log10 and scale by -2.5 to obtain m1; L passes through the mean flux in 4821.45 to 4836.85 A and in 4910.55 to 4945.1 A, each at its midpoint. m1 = 0.02 mag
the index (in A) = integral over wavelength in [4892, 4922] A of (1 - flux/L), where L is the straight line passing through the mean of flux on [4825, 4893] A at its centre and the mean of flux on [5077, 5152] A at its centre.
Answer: 3.4 A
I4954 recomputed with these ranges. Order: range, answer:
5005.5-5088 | 10.5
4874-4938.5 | 6.93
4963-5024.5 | 13.9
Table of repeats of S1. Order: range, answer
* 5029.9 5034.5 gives 7.44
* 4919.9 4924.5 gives 7.23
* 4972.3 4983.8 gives 6.96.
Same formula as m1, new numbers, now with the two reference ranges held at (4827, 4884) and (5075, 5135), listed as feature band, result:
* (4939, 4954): 0.13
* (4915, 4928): 0.15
